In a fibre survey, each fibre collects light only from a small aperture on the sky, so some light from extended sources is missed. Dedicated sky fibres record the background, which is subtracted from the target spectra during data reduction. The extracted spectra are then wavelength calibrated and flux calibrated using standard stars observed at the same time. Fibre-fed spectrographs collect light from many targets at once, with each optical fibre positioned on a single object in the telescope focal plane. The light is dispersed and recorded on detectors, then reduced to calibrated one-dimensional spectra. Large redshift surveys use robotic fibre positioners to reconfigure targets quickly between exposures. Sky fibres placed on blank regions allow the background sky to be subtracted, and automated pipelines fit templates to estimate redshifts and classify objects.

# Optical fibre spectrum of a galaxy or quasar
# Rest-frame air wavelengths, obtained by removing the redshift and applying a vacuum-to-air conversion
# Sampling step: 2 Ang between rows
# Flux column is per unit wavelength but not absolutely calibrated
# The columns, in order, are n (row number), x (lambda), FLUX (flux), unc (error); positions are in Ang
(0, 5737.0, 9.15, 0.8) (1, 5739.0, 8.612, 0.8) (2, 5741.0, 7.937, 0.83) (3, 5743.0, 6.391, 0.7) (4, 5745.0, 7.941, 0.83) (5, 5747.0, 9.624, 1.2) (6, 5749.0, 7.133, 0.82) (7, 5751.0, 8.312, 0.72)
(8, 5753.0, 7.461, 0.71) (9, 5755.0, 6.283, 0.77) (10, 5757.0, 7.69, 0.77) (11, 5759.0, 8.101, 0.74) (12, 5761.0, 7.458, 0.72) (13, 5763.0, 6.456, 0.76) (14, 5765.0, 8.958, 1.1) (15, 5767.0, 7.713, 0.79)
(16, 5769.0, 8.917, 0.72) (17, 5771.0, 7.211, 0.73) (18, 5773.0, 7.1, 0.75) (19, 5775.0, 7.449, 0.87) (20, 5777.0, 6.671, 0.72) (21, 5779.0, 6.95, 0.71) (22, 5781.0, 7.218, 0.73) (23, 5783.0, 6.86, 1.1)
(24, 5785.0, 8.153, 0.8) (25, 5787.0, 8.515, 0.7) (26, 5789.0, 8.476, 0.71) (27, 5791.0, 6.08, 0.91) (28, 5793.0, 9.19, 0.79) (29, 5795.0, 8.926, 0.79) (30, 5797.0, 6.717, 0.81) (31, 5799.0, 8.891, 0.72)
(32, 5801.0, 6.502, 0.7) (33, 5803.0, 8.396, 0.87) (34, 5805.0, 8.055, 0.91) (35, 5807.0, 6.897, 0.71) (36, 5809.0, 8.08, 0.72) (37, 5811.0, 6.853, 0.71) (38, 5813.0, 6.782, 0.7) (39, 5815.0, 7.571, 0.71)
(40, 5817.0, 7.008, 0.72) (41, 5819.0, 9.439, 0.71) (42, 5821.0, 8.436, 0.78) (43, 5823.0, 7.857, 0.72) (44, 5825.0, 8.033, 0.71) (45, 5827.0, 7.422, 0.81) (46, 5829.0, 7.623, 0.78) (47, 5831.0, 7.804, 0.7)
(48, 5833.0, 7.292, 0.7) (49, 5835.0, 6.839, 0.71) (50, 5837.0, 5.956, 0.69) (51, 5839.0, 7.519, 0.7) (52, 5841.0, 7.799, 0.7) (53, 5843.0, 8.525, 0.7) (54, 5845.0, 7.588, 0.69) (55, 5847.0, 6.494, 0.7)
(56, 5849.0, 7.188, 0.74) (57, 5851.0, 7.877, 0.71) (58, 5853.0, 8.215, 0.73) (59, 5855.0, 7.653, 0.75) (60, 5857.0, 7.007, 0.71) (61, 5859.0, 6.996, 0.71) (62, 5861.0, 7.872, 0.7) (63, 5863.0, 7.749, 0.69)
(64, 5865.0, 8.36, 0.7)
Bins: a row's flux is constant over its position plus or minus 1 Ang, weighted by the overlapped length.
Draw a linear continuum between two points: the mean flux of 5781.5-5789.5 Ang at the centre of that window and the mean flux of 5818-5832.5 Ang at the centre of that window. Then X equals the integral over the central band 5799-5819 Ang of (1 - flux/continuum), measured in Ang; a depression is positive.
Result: 1.2 Ang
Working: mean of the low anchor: 7.92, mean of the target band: 7.53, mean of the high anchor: 8.06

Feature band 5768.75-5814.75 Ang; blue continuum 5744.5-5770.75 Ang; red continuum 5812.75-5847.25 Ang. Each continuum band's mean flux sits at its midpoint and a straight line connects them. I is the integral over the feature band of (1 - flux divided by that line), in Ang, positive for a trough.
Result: 0.8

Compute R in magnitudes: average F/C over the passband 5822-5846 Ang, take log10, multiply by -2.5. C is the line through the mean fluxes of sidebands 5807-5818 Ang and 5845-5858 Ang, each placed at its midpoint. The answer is -0.03 mag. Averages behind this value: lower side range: 7.23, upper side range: 7.42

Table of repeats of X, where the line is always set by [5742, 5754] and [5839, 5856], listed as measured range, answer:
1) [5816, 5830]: -0.5 Ang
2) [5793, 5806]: -0.5 Ang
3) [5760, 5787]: 0.9 Ang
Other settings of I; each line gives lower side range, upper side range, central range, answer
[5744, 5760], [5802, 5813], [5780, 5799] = -0.5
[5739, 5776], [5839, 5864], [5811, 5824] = -0.3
